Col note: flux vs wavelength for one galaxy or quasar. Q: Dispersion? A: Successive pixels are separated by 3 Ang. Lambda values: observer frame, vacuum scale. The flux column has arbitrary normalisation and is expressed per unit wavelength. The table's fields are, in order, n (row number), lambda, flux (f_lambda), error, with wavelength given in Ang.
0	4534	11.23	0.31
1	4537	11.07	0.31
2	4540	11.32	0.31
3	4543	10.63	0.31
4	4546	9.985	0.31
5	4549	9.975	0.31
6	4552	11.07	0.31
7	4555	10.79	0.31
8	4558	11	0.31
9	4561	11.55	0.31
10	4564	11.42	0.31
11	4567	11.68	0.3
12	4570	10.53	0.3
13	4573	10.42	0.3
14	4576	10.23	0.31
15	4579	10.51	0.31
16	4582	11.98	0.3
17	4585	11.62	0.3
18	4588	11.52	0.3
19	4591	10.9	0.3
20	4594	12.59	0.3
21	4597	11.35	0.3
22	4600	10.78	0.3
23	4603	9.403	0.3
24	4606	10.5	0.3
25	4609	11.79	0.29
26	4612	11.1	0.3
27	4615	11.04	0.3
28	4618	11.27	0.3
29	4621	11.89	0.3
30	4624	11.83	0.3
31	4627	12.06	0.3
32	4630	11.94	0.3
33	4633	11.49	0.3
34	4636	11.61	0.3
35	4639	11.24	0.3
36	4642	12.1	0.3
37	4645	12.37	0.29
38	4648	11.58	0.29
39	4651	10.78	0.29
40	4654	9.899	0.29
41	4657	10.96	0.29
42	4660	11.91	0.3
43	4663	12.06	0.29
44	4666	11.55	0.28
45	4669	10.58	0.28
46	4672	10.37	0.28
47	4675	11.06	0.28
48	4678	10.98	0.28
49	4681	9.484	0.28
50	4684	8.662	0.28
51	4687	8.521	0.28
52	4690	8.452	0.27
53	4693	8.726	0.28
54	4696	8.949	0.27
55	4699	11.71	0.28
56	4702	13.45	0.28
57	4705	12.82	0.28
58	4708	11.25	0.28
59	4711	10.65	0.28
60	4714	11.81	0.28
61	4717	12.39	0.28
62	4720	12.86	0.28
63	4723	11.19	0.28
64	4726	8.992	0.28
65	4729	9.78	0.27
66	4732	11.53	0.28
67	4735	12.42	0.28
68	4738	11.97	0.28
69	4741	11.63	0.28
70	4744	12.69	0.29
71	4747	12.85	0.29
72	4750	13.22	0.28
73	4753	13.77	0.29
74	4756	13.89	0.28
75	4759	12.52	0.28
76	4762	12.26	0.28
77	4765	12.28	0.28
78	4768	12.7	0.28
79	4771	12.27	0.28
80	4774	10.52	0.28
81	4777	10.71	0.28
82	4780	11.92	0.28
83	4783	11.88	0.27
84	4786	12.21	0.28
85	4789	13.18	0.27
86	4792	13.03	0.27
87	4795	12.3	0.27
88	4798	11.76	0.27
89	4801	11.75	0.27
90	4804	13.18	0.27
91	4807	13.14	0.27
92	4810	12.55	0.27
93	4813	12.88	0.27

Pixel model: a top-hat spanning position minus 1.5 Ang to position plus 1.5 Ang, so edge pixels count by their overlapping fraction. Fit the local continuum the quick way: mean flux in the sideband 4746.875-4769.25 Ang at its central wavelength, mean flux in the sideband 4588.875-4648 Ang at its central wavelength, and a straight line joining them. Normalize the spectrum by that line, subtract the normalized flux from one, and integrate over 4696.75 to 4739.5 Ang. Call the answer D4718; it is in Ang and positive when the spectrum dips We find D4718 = 3.2 Ang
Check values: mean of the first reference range 11.4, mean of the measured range 11.6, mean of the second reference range 12.9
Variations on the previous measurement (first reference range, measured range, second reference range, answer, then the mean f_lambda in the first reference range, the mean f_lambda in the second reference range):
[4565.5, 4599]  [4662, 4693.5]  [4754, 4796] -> 4.5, 11.2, 12.3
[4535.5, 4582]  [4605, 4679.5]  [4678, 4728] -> -4.5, 10.8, 10.6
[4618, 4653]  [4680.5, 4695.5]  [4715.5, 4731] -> 3.4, 11.7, 11.1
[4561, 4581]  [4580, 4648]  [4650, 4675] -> -3.2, 10.9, 11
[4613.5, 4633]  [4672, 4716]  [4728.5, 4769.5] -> 5.9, 11.7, 12.5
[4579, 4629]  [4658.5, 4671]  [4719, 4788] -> 0.1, 11.3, 12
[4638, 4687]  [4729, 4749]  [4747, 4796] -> -0.1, 10.9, 12.4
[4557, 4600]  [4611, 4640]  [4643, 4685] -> -1.3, 11.2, 10.9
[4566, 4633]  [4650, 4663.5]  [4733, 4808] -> 0.6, 11.2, 12.4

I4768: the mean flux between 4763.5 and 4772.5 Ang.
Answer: 12.4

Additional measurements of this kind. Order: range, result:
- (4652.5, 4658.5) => 10.4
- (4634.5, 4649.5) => 11.8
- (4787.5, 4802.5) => 12.4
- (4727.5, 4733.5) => 10.7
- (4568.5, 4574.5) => 10.5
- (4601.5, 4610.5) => 10.6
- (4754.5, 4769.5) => 12.7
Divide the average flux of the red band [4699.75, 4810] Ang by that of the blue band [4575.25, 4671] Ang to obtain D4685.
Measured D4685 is 1.07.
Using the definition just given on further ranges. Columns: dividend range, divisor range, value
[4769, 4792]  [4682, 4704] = 1.21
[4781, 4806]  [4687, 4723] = 1.12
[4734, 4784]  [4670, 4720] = 1.16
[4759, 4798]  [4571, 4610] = 1.10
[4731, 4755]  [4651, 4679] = 1.14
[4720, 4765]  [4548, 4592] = 1.10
